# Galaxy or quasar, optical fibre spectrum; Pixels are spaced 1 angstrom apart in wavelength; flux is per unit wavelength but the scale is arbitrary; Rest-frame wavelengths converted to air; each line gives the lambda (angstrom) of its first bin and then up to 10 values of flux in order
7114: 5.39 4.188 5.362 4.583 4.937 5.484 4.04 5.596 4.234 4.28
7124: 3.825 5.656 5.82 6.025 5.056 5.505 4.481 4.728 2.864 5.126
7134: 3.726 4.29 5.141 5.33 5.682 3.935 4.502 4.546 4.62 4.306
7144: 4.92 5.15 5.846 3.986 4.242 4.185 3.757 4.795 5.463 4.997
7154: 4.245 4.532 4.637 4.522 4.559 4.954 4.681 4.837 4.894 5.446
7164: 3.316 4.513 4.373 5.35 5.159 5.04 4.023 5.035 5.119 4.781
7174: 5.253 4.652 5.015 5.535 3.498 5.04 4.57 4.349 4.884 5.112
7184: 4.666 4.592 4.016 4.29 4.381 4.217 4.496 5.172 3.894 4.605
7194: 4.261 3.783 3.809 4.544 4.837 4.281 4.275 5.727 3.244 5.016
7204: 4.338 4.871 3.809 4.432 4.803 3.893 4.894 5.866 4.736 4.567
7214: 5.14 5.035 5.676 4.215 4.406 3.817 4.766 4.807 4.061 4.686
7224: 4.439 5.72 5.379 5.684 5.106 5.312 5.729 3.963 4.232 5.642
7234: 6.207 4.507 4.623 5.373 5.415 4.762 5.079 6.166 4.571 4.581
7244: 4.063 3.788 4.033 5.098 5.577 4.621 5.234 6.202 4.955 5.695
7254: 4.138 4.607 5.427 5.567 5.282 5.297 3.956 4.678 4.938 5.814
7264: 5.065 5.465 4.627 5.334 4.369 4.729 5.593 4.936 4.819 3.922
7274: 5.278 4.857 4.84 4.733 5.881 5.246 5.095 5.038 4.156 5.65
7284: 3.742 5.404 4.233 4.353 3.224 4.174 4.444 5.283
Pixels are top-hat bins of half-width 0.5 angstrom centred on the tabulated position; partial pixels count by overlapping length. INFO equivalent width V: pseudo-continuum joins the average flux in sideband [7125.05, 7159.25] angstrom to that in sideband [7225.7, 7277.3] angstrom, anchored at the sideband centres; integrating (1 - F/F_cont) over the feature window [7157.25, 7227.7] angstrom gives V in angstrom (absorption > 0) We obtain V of 2.8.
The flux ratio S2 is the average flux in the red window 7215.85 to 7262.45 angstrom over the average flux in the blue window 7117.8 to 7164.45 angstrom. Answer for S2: 1.0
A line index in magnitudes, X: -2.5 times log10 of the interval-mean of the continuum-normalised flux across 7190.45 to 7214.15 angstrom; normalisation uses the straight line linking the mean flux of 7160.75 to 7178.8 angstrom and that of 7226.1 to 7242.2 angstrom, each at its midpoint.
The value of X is 0.10 mag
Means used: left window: 4.77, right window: 5.16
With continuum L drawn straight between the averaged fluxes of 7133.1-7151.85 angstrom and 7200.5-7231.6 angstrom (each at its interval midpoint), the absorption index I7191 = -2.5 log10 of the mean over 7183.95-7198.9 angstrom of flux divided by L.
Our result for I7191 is 0.09 mag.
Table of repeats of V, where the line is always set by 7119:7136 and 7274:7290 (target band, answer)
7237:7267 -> -1.78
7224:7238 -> -1.32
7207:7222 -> 0.01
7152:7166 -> 0.26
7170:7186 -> -0.09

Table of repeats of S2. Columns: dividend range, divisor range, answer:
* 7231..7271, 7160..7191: 1.06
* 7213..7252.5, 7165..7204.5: 1.07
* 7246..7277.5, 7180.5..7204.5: 1.12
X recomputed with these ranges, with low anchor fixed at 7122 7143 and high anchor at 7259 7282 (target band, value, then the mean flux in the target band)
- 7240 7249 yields 0.04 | 4.75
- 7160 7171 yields 0.02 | 4.71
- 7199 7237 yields 0.02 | 4.8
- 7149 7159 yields 0.04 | 4.61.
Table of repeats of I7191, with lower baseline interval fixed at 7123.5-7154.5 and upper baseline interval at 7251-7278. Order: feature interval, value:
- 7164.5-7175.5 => -0.01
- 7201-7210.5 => 0.10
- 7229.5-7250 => 0.01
